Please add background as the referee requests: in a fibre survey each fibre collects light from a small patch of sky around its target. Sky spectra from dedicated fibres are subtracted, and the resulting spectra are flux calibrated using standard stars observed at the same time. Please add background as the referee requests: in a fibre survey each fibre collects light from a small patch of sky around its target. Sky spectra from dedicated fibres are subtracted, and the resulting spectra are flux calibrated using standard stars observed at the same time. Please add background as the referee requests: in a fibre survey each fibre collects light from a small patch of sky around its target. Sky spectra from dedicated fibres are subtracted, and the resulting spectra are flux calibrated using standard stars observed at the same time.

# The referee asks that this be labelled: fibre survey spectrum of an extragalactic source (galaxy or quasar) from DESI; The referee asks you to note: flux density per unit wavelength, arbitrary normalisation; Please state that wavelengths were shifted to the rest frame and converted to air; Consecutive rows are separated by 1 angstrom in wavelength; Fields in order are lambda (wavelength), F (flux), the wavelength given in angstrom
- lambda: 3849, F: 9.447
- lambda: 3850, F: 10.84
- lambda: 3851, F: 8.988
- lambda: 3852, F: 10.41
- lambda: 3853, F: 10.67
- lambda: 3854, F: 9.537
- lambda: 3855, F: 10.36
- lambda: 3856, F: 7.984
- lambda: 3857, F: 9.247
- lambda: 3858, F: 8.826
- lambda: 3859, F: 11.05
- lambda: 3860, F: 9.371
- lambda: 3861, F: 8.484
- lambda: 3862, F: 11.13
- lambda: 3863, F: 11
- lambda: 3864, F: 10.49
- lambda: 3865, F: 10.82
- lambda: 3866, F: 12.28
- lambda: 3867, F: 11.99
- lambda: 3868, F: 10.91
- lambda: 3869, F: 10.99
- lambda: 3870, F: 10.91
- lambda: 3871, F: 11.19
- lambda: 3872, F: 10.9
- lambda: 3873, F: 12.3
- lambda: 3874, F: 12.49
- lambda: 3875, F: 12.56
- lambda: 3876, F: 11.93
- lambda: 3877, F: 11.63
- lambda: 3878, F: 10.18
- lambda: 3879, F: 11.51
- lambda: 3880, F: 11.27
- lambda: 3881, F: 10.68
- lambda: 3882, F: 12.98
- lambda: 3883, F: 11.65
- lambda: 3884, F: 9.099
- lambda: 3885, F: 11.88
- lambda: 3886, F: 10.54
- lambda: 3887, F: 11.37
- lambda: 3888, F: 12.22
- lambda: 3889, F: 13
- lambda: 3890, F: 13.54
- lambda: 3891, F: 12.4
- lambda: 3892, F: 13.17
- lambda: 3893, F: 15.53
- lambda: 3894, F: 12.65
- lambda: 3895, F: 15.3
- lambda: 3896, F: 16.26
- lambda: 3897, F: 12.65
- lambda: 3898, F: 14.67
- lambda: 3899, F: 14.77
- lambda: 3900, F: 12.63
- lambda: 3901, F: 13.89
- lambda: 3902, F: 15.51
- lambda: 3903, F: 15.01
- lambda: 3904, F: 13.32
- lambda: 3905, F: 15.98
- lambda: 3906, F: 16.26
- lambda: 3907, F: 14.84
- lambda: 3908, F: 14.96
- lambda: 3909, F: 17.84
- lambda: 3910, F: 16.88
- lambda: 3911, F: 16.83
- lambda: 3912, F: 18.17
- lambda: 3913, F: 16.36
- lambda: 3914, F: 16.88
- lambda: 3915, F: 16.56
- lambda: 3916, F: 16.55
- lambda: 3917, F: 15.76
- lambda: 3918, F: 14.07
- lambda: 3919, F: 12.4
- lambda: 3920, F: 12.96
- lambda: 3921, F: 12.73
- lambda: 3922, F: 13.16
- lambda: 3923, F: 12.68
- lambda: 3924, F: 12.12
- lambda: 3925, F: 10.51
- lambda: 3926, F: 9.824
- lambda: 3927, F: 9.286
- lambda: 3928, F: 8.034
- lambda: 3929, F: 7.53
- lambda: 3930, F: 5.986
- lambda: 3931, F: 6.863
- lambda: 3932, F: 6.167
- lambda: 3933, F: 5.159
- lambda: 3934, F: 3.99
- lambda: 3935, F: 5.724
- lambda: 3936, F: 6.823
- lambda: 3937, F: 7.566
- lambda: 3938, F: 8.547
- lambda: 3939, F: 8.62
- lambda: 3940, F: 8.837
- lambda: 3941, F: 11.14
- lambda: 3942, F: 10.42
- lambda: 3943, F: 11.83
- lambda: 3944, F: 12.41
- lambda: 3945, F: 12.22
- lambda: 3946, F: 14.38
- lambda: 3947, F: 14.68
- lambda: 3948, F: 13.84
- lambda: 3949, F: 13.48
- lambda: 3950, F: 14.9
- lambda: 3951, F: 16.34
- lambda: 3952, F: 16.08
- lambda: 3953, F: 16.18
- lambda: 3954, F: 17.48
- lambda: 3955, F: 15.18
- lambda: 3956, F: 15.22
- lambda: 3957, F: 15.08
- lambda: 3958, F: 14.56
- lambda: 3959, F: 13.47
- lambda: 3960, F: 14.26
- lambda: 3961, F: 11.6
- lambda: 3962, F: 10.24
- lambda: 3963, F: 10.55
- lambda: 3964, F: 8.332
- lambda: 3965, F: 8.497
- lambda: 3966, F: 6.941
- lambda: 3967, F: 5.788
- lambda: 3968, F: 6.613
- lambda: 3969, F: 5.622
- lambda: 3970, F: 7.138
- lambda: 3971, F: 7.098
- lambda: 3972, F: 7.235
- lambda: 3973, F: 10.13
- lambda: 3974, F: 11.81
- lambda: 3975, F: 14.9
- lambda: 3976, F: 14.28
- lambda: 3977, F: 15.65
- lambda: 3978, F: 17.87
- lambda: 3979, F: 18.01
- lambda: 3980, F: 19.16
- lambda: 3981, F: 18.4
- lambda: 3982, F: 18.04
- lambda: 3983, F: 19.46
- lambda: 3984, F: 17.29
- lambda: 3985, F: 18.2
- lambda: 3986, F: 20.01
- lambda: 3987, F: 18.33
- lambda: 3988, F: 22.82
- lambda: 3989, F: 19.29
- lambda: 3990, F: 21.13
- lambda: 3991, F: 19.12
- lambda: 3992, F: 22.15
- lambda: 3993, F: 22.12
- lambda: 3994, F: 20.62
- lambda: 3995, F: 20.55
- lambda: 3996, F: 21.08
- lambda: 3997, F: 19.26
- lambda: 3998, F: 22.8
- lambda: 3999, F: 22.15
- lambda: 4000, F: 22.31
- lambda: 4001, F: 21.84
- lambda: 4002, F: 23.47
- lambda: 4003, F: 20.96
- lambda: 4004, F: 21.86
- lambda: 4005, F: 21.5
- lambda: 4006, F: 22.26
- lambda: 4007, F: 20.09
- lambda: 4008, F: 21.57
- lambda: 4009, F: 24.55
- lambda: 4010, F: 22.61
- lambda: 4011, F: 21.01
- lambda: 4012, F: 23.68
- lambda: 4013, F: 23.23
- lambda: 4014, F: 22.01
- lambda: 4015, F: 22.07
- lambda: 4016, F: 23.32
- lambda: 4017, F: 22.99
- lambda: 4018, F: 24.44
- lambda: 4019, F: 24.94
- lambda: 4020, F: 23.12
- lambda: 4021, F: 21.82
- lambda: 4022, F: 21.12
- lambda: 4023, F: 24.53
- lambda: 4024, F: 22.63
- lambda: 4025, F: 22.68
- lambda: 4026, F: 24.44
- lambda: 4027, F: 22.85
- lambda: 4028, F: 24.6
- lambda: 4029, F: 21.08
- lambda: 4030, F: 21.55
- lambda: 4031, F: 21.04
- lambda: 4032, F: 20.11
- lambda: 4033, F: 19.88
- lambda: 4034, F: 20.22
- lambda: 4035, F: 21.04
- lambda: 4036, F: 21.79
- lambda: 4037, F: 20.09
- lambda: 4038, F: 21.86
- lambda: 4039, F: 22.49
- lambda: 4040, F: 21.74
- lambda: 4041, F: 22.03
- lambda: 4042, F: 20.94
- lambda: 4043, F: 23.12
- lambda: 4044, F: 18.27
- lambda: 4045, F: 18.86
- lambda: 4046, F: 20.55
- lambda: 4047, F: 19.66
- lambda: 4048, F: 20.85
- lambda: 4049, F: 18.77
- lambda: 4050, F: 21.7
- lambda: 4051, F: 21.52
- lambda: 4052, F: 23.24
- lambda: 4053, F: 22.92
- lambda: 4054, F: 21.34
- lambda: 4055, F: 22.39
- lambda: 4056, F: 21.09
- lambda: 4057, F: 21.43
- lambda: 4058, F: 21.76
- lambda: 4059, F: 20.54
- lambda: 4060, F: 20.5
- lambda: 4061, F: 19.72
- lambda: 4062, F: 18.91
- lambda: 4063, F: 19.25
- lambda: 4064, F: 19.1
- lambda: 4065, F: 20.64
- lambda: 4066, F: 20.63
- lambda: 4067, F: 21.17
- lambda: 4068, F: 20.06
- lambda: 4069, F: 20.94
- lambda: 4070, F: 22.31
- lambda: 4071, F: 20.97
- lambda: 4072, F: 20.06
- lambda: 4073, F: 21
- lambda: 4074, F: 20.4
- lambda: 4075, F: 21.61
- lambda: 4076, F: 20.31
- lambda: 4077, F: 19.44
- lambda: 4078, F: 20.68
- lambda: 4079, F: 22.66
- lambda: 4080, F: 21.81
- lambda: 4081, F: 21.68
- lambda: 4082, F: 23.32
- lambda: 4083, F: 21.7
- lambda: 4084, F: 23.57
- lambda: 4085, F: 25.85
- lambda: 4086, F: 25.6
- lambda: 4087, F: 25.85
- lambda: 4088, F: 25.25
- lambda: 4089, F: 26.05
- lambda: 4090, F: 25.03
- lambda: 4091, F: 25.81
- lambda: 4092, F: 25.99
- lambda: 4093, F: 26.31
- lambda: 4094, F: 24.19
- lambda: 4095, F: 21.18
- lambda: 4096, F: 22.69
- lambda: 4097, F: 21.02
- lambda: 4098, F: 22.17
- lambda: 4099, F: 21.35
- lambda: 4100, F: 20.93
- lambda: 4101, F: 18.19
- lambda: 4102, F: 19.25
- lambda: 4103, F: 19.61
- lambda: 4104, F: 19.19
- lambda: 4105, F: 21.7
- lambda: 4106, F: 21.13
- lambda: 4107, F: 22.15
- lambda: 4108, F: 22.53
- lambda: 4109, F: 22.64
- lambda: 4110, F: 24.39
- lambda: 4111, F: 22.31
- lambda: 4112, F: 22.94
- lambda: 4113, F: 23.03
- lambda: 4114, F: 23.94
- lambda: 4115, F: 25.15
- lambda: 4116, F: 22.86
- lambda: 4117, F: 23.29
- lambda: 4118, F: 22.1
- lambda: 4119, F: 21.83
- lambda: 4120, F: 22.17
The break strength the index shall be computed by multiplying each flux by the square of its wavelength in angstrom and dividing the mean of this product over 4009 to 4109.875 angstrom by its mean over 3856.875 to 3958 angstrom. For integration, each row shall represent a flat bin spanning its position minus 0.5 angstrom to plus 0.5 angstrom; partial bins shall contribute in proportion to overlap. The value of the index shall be 1.9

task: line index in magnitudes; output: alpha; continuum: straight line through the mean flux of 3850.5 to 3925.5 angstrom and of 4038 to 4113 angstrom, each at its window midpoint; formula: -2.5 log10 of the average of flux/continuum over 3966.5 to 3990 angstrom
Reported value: 0.17 mag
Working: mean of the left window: 12.7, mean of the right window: 21.8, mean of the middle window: 14.6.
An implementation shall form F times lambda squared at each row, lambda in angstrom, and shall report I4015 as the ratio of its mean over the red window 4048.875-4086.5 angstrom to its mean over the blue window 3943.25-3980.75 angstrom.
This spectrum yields 1.78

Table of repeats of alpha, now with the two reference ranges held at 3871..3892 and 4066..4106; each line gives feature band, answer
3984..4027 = -0.21 mag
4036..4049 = -0.05 mag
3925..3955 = 0.37 mag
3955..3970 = 0.44 mag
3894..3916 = -0.19 mag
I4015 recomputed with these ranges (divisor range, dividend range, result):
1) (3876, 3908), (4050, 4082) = 1.75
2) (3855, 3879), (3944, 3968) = 1.24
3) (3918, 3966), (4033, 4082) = 1.98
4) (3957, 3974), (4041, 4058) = 2.32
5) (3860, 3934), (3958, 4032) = 1.57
